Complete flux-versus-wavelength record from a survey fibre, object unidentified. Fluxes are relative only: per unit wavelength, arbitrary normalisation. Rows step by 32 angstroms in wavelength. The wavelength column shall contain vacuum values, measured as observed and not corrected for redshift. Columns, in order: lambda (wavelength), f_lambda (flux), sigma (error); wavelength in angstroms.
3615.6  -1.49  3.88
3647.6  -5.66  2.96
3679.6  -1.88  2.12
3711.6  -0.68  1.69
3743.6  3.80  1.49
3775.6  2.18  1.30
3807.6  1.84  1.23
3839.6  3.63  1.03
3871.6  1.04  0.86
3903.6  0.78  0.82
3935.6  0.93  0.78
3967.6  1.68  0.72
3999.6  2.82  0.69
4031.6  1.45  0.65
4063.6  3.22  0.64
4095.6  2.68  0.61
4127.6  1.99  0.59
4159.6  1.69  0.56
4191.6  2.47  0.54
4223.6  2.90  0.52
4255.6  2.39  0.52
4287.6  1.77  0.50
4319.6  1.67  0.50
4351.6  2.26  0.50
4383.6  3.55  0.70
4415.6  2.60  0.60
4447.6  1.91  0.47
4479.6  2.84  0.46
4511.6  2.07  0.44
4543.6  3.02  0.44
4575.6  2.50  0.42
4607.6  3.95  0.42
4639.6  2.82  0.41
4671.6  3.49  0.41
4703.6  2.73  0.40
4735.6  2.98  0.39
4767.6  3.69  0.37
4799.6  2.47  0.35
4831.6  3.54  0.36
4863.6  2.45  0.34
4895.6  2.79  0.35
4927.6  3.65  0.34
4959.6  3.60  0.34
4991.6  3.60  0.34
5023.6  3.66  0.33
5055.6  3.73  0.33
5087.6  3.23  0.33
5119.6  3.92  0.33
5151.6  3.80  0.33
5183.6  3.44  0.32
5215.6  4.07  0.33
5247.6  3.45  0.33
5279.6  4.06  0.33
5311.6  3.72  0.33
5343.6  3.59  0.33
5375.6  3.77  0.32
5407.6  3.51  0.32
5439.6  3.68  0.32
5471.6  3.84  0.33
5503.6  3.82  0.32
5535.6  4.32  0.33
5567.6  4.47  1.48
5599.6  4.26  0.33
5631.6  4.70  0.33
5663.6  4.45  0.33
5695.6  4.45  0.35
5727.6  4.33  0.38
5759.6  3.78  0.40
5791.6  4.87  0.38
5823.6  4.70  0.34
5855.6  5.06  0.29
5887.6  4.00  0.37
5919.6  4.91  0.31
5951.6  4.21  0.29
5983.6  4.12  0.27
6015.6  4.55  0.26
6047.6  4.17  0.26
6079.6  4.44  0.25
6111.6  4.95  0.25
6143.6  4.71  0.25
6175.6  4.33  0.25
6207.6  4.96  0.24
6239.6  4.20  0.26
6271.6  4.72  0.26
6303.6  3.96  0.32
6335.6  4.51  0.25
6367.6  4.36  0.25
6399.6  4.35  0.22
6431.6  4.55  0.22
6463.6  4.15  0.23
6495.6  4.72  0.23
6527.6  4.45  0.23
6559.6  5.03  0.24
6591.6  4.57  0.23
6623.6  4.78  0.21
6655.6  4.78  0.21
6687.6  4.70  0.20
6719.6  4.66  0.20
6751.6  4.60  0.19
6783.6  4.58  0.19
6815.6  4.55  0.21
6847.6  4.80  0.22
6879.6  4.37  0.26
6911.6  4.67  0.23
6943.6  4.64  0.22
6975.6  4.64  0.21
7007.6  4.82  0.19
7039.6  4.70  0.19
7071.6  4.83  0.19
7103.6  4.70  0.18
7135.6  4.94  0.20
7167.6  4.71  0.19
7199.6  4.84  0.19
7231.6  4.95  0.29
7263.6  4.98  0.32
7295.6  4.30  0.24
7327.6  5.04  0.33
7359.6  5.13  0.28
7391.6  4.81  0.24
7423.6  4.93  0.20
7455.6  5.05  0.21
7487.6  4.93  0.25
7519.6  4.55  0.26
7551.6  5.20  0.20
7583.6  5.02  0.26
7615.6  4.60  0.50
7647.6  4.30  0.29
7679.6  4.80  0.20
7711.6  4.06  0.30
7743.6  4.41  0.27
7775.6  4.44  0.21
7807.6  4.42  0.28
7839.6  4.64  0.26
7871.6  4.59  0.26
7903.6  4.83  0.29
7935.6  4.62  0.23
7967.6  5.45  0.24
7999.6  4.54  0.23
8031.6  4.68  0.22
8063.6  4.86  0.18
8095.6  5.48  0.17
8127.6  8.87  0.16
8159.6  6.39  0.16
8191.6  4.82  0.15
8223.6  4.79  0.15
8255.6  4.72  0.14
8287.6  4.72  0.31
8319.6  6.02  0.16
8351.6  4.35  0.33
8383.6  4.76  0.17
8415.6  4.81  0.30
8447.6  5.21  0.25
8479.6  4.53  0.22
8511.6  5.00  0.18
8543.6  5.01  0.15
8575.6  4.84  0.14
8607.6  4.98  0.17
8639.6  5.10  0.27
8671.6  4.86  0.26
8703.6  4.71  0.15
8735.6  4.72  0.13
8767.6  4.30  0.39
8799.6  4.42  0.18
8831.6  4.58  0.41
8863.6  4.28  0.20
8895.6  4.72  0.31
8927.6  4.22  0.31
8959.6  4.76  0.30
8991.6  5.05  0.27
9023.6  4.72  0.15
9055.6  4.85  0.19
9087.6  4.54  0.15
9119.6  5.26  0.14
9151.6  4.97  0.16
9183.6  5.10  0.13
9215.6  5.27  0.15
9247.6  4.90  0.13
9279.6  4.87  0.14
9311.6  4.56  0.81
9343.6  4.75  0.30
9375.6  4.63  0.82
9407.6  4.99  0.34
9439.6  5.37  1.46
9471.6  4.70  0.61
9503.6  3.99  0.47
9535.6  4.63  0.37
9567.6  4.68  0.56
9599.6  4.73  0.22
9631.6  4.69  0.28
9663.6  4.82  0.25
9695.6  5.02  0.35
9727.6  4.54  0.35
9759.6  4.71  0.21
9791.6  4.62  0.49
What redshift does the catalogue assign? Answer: 0.237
